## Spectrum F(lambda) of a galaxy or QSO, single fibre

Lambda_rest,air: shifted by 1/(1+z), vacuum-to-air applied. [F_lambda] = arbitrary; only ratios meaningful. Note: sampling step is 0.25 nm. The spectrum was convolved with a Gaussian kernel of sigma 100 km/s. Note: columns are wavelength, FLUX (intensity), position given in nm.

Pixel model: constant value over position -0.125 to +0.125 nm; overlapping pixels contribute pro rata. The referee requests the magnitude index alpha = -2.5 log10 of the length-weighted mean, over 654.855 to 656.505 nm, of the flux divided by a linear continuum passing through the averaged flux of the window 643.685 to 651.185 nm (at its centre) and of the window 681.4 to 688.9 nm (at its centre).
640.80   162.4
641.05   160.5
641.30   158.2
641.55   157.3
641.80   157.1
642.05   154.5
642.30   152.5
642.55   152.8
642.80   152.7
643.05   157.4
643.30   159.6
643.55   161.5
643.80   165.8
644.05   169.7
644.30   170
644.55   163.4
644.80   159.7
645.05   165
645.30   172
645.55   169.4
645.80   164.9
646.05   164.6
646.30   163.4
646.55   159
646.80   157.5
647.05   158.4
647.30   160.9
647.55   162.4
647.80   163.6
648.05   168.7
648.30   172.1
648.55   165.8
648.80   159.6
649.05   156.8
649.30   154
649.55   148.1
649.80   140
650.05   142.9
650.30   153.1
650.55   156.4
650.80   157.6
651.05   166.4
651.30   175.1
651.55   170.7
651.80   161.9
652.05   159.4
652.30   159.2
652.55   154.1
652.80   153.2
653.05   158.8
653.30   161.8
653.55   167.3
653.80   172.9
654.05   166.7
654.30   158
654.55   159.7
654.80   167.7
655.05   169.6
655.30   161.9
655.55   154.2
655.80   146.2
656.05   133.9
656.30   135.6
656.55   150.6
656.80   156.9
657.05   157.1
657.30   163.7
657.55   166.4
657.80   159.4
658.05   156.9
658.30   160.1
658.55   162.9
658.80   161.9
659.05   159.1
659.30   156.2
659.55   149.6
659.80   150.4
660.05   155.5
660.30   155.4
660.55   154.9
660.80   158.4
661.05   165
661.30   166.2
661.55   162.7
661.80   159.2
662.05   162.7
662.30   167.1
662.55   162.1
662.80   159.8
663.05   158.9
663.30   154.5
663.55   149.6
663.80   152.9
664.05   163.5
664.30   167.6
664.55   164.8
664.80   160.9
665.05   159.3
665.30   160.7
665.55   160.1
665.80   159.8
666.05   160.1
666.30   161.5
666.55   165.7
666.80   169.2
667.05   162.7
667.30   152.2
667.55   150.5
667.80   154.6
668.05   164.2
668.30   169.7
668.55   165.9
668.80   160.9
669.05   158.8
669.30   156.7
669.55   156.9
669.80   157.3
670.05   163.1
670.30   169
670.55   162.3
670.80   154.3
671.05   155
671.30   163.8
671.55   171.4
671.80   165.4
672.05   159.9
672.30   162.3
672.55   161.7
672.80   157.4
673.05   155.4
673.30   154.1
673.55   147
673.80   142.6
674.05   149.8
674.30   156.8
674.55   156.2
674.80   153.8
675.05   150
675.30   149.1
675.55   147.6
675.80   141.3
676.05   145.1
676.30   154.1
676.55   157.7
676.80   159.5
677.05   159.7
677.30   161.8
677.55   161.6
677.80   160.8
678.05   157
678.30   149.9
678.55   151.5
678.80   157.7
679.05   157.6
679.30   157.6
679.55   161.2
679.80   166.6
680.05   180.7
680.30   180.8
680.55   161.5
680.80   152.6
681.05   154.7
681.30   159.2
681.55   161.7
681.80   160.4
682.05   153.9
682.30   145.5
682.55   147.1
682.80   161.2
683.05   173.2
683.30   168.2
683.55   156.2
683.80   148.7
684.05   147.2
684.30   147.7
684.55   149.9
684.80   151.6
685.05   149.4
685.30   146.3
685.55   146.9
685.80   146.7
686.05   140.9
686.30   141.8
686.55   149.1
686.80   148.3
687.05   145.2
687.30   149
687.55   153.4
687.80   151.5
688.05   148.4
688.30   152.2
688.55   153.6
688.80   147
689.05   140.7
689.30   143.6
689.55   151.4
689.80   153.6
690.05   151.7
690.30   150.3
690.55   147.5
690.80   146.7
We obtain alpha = 0.06 mag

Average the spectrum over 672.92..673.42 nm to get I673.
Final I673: 155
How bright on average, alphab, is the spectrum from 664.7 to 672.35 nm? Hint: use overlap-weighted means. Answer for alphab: 161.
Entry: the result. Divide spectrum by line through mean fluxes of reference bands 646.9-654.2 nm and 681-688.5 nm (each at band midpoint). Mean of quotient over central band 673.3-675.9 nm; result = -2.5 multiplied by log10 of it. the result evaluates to 0.03 mag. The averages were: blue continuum 160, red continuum 152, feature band 150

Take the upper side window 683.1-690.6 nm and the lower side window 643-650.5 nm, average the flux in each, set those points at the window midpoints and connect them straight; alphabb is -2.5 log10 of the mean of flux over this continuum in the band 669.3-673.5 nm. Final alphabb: -0.04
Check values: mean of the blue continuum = 161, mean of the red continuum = 150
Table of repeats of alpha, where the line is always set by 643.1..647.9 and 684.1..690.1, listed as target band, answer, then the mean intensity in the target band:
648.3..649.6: 0.02 mag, 159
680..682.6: -0.06 mag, 160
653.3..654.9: -0.03 mag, 165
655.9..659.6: 0.03 mag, 155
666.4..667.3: -0.06 mag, 164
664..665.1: -0.05 mag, 163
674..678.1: -0.01 mag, 154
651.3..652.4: -0.02 mag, 164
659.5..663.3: -0.01 mag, 159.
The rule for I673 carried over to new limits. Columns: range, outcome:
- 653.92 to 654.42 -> 162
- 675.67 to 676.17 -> 143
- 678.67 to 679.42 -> 158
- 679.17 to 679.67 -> 159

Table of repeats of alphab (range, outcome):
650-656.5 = 159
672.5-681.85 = 157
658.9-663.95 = 158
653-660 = 158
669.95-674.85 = 158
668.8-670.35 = 160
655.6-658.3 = 153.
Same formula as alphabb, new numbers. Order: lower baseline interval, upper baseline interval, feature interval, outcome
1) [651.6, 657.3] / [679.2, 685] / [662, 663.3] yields -0.022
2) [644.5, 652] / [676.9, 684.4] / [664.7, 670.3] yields -0.006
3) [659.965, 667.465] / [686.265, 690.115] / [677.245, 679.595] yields -0.027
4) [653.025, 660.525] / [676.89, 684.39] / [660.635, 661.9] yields -0.028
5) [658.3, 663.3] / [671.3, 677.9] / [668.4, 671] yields -0.024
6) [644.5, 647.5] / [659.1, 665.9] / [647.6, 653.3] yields 0.020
